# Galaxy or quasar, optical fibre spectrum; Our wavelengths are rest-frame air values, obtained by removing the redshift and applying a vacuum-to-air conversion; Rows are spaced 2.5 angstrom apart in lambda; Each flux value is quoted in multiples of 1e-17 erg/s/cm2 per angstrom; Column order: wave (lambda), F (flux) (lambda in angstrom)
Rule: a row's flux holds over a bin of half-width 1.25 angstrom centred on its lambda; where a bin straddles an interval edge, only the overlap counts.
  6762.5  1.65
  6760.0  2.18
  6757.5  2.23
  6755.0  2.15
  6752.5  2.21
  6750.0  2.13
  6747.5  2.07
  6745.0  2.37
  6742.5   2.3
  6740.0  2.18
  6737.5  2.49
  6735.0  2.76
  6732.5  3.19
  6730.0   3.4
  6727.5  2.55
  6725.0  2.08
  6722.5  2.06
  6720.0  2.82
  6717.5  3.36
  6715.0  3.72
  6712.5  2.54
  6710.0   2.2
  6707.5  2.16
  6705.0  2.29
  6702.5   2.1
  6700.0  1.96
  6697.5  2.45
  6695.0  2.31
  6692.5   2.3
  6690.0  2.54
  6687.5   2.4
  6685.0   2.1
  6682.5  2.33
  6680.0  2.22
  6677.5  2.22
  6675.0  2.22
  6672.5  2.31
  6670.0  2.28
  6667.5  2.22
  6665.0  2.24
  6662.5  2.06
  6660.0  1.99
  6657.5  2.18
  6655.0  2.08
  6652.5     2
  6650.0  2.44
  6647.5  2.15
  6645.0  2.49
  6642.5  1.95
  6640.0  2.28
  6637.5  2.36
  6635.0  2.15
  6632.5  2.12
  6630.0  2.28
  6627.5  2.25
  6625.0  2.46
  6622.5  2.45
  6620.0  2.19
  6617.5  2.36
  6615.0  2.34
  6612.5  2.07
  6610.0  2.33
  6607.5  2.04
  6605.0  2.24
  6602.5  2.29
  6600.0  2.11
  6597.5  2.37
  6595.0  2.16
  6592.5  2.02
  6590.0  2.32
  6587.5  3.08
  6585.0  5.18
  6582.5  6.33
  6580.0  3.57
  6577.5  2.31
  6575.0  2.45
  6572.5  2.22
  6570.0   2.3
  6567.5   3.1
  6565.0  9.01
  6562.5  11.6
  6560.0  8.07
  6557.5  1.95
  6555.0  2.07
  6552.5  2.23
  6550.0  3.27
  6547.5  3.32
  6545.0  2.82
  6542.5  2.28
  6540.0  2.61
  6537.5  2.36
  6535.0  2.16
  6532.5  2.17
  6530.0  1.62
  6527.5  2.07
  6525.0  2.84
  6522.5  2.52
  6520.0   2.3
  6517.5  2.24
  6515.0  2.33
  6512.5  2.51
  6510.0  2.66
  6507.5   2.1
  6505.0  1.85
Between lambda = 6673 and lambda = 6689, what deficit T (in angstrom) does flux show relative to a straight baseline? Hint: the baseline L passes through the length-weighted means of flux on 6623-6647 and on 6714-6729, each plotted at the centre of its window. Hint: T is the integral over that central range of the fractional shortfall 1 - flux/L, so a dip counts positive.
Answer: 1.72 angstrom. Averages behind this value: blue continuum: 2.26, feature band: 2.26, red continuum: 2.76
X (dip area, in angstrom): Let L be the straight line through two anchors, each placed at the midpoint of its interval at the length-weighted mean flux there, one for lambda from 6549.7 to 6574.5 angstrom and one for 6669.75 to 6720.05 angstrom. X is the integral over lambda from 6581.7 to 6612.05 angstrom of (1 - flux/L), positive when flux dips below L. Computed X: 9.3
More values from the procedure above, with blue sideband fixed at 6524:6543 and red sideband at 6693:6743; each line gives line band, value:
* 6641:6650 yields 0.7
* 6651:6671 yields 2.6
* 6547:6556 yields -1.6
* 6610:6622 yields 0.6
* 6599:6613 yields 1.1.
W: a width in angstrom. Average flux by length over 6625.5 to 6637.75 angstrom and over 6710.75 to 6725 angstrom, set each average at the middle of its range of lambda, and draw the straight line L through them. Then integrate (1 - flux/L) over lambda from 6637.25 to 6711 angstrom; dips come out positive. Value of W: 8.3 angstrom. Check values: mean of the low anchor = 2.24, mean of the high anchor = 2.8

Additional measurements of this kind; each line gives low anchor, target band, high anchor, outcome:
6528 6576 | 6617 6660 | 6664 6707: 7.5 angstrom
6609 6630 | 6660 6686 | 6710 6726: 3.3 angstrom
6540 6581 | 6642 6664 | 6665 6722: 5.4 angstrom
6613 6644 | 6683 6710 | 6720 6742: 2.4 angstrom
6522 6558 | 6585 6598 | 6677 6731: -1.2 angstrom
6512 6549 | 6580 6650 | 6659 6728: -4.8 angstrom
